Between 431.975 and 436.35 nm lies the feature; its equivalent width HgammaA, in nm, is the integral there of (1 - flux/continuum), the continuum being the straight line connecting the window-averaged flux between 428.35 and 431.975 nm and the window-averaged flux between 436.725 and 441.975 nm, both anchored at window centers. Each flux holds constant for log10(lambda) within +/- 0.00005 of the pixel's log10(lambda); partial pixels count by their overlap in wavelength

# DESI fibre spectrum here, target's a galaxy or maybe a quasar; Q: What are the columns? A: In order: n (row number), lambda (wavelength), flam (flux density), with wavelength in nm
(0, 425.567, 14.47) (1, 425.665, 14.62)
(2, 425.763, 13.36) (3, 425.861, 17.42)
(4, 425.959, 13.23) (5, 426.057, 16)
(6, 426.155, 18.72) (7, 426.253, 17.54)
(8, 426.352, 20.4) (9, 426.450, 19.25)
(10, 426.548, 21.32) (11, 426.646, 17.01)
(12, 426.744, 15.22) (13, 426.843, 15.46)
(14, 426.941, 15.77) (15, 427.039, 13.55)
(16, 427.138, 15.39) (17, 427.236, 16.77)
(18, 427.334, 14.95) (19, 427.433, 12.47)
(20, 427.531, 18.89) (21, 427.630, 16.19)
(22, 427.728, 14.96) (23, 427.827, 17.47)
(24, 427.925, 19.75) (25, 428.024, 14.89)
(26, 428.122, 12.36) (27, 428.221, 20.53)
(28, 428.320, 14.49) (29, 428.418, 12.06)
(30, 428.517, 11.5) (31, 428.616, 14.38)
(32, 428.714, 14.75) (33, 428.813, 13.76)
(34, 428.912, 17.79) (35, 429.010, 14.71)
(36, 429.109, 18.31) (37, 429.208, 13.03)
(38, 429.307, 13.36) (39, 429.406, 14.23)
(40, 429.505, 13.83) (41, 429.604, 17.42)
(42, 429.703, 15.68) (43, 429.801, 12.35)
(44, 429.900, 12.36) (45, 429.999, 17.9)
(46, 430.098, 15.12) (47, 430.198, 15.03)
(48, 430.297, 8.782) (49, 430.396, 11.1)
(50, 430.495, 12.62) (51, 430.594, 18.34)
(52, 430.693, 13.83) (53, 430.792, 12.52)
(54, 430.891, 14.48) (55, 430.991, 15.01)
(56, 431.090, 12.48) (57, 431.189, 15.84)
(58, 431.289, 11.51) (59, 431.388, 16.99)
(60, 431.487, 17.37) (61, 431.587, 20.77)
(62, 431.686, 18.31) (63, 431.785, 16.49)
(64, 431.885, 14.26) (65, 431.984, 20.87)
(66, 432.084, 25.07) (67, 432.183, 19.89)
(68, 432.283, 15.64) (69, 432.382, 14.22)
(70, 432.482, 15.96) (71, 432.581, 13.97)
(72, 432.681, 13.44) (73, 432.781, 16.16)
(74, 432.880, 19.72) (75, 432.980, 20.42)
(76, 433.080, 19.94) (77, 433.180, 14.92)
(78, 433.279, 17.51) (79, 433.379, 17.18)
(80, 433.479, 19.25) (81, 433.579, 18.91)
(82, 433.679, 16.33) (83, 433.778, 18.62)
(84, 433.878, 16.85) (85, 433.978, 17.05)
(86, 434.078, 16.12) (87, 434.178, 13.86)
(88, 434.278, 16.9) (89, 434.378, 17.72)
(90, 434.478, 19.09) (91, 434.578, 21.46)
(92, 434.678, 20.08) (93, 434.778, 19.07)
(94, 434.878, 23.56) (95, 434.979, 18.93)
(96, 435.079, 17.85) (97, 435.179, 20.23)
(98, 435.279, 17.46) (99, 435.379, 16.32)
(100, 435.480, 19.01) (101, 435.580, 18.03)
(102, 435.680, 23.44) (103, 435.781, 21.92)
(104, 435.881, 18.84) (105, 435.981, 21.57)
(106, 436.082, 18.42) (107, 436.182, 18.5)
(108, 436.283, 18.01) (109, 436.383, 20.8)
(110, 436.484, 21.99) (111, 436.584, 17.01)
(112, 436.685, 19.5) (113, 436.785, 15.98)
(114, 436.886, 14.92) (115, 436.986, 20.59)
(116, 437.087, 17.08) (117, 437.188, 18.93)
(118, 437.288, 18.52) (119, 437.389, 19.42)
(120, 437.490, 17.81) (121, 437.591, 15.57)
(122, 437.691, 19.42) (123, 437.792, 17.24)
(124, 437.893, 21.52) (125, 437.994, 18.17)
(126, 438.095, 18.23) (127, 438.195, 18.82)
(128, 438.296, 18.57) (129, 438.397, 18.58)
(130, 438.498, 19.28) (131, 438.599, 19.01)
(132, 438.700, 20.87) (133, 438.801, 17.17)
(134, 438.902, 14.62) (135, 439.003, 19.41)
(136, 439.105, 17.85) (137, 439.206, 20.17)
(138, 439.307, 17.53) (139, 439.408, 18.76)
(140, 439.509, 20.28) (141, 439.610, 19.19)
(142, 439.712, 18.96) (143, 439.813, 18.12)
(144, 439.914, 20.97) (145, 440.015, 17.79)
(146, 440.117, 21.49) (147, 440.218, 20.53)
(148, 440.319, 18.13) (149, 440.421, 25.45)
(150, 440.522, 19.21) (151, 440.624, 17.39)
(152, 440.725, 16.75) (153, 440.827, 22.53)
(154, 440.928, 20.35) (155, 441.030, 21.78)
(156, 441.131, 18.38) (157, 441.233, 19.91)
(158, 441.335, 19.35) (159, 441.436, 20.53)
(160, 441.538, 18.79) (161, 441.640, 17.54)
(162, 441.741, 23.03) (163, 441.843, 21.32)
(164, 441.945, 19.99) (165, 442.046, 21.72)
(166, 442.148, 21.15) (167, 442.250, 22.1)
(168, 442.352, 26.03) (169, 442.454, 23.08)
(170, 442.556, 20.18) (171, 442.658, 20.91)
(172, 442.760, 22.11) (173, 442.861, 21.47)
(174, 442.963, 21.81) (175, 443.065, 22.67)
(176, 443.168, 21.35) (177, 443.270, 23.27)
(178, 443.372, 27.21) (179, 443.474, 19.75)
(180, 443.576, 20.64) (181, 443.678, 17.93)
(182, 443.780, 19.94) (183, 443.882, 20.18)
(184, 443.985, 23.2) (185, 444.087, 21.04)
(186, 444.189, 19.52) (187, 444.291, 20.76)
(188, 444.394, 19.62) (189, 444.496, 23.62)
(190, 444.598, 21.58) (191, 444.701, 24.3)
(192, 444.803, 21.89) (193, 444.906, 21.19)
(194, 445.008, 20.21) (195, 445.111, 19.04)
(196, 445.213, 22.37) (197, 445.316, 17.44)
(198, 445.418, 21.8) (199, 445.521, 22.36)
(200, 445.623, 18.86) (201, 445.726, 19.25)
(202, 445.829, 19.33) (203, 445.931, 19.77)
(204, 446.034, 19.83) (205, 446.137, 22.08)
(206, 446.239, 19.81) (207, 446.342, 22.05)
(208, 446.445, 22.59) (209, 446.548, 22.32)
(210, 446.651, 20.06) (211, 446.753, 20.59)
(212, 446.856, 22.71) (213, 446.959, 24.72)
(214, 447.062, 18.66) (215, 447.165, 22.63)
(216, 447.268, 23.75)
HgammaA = -0.45 nm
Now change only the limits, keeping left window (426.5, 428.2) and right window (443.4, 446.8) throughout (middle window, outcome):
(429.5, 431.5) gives 0.31 nm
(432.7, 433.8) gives -0.02 nm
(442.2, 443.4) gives -0.14 nm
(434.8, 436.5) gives -0.12 nm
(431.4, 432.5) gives -0.05 nm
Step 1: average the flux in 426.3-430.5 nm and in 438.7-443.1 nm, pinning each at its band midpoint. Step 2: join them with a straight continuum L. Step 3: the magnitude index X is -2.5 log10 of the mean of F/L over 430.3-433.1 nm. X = 0.03 mag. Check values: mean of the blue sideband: 15.3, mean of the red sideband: 20.2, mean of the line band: 16.2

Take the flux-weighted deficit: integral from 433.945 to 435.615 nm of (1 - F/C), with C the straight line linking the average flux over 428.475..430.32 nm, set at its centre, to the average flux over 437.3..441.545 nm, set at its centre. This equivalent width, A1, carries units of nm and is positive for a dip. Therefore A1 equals -0.138 nm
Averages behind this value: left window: 14.5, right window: 19.1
